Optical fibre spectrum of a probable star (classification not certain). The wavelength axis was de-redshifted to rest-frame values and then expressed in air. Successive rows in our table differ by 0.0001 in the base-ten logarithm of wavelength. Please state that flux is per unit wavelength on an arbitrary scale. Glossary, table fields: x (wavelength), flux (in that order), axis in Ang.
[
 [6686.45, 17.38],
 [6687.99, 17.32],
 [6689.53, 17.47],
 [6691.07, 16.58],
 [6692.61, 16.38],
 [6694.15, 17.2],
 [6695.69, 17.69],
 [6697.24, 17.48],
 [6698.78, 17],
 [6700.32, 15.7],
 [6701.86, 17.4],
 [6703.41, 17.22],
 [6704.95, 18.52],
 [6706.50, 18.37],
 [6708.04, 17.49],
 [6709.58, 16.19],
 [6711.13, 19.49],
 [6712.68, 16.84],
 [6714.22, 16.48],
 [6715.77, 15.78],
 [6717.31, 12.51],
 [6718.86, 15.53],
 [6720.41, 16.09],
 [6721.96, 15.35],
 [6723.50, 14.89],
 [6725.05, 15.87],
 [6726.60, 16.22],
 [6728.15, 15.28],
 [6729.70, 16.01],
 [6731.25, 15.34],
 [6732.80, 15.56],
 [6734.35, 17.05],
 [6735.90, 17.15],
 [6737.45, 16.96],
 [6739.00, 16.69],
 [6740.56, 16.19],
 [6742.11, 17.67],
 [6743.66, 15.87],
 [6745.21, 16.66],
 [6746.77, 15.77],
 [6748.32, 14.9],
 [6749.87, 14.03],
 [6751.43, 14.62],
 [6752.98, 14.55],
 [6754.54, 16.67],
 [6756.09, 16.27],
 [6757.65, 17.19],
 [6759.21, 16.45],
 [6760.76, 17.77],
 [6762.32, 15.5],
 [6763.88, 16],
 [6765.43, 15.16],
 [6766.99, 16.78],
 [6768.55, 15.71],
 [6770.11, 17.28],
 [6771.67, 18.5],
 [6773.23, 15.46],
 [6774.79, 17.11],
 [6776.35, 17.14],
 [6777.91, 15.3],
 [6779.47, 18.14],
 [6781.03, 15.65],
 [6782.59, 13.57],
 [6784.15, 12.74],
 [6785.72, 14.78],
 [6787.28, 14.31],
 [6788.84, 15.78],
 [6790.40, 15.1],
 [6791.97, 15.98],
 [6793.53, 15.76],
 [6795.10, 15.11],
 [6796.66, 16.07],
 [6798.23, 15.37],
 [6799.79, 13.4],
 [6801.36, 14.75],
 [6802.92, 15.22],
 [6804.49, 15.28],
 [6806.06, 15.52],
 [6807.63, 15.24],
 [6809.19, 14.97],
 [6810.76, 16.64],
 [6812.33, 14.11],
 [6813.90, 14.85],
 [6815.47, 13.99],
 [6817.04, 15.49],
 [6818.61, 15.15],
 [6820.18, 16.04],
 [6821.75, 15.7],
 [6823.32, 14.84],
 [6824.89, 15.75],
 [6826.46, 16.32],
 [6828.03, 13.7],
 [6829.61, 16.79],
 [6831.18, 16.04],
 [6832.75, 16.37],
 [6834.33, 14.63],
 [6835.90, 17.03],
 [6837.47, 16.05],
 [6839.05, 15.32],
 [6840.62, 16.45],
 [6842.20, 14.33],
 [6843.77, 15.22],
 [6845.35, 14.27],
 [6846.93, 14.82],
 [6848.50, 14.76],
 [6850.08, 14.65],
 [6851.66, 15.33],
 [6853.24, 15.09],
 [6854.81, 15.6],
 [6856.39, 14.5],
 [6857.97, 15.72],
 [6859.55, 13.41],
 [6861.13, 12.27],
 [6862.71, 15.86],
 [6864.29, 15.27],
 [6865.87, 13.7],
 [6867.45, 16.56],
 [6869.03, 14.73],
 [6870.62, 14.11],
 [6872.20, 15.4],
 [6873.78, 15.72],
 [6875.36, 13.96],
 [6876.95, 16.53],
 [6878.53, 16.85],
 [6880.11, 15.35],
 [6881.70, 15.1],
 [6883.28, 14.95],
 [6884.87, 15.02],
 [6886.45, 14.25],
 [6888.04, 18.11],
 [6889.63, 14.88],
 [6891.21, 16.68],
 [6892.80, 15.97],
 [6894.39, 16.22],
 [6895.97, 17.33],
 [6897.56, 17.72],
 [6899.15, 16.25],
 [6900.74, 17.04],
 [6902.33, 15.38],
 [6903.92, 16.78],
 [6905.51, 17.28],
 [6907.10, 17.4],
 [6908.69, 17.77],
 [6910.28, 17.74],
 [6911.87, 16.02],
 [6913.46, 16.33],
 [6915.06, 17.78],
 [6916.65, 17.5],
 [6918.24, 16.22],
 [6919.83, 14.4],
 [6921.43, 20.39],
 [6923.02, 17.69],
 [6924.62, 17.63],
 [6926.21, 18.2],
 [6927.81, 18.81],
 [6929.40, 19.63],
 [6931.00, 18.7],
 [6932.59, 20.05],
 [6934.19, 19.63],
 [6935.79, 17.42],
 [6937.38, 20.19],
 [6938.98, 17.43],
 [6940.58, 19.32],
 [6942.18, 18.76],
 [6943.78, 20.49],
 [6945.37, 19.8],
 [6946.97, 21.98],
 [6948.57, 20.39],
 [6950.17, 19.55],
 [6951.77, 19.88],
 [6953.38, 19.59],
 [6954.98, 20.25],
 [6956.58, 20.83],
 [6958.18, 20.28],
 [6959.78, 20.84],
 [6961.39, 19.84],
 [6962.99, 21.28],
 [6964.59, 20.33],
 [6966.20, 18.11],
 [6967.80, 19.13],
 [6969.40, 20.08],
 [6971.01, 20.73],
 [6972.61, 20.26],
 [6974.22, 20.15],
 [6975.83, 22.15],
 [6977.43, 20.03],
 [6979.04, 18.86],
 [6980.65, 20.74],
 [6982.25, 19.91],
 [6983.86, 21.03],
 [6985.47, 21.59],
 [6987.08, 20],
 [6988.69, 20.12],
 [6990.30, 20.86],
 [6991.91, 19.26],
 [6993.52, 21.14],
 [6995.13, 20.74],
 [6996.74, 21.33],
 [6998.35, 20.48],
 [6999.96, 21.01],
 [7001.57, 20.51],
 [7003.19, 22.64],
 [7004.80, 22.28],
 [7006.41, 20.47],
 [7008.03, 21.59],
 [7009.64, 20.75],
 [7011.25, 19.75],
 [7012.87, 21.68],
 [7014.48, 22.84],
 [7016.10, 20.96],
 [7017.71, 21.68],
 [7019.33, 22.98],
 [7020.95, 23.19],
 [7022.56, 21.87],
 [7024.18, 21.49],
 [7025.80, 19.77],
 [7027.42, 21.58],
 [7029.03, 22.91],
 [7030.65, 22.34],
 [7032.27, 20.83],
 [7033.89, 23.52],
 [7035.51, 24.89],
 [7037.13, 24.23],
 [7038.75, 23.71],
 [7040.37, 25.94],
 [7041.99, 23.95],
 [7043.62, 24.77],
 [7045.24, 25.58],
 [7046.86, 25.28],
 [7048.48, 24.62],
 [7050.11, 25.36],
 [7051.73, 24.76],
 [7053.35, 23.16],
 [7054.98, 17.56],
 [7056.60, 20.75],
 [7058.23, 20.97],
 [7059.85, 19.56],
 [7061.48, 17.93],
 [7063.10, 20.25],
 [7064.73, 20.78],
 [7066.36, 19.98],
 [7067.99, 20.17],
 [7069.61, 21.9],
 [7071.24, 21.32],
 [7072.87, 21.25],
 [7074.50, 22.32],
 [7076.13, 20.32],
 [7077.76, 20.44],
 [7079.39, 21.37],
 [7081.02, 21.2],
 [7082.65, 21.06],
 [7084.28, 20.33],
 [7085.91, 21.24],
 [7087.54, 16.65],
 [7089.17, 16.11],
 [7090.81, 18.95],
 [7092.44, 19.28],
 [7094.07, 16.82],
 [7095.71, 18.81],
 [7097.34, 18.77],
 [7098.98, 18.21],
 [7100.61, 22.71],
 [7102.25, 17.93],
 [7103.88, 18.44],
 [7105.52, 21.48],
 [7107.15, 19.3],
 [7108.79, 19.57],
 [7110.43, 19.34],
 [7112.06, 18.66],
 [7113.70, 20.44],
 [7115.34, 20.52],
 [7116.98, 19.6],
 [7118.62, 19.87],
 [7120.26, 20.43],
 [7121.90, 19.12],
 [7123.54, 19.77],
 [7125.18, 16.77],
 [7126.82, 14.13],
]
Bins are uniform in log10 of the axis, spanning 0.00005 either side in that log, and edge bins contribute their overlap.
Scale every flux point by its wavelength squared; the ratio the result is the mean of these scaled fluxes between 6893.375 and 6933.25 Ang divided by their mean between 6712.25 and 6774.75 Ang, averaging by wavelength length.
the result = 1.1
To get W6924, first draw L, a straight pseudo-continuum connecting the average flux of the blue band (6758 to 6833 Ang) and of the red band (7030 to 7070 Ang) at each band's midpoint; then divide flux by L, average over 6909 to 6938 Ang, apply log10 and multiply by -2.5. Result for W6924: 0.06 mag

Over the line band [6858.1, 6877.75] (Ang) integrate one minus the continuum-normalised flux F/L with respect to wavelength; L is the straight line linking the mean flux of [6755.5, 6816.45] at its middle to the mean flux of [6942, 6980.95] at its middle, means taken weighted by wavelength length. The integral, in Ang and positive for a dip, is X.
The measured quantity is 3.2 Ang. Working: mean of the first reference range 15.6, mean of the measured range 14.8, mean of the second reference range 20.2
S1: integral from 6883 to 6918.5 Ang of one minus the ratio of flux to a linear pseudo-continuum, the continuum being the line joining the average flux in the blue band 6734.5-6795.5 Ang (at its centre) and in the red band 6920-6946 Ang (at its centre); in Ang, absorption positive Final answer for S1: 3.40 Ang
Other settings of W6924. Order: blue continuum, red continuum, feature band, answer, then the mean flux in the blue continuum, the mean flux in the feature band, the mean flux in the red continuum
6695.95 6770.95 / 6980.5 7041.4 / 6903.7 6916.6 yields 0.15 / 16.3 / 17.2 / 21.7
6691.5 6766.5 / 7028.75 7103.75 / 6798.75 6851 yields 0.16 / 16.3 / 15.3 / 21.3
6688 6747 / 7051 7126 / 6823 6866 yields 0.17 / 16.5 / 15.2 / 19.9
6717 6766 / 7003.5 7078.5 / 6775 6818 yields 0.12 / 15.9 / 15.2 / 22.1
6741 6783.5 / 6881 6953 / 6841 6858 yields 0.14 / 16.1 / 14.9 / 17.7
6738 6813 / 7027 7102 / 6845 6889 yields 0.16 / 15.7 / 15.1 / 21.4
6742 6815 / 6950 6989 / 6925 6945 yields 0.02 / 15.6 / 19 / 20.2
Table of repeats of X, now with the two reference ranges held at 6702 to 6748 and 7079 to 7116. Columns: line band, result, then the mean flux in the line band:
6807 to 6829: 2.47 Ang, 15.2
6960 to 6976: -1.56 Ang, 20.1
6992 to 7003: -1.34 Ang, 20.9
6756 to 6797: 2.08 Ang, 15.9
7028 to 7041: -3.15 Ang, 23.5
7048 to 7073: -2.76 Ang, 21.2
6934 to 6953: -1.47 Ang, 19.6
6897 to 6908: 0.62 Ang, 16.8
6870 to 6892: 2.68 Ang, 15.5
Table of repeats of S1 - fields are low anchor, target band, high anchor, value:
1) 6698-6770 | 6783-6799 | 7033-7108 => 1.89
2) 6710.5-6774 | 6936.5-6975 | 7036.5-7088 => -0.06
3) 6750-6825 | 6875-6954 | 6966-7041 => 5.88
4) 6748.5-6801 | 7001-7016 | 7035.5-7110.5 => -1.14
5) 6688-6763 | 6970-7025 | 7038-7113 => -3.27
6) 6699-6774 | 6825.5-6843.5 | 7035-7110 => 1.99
